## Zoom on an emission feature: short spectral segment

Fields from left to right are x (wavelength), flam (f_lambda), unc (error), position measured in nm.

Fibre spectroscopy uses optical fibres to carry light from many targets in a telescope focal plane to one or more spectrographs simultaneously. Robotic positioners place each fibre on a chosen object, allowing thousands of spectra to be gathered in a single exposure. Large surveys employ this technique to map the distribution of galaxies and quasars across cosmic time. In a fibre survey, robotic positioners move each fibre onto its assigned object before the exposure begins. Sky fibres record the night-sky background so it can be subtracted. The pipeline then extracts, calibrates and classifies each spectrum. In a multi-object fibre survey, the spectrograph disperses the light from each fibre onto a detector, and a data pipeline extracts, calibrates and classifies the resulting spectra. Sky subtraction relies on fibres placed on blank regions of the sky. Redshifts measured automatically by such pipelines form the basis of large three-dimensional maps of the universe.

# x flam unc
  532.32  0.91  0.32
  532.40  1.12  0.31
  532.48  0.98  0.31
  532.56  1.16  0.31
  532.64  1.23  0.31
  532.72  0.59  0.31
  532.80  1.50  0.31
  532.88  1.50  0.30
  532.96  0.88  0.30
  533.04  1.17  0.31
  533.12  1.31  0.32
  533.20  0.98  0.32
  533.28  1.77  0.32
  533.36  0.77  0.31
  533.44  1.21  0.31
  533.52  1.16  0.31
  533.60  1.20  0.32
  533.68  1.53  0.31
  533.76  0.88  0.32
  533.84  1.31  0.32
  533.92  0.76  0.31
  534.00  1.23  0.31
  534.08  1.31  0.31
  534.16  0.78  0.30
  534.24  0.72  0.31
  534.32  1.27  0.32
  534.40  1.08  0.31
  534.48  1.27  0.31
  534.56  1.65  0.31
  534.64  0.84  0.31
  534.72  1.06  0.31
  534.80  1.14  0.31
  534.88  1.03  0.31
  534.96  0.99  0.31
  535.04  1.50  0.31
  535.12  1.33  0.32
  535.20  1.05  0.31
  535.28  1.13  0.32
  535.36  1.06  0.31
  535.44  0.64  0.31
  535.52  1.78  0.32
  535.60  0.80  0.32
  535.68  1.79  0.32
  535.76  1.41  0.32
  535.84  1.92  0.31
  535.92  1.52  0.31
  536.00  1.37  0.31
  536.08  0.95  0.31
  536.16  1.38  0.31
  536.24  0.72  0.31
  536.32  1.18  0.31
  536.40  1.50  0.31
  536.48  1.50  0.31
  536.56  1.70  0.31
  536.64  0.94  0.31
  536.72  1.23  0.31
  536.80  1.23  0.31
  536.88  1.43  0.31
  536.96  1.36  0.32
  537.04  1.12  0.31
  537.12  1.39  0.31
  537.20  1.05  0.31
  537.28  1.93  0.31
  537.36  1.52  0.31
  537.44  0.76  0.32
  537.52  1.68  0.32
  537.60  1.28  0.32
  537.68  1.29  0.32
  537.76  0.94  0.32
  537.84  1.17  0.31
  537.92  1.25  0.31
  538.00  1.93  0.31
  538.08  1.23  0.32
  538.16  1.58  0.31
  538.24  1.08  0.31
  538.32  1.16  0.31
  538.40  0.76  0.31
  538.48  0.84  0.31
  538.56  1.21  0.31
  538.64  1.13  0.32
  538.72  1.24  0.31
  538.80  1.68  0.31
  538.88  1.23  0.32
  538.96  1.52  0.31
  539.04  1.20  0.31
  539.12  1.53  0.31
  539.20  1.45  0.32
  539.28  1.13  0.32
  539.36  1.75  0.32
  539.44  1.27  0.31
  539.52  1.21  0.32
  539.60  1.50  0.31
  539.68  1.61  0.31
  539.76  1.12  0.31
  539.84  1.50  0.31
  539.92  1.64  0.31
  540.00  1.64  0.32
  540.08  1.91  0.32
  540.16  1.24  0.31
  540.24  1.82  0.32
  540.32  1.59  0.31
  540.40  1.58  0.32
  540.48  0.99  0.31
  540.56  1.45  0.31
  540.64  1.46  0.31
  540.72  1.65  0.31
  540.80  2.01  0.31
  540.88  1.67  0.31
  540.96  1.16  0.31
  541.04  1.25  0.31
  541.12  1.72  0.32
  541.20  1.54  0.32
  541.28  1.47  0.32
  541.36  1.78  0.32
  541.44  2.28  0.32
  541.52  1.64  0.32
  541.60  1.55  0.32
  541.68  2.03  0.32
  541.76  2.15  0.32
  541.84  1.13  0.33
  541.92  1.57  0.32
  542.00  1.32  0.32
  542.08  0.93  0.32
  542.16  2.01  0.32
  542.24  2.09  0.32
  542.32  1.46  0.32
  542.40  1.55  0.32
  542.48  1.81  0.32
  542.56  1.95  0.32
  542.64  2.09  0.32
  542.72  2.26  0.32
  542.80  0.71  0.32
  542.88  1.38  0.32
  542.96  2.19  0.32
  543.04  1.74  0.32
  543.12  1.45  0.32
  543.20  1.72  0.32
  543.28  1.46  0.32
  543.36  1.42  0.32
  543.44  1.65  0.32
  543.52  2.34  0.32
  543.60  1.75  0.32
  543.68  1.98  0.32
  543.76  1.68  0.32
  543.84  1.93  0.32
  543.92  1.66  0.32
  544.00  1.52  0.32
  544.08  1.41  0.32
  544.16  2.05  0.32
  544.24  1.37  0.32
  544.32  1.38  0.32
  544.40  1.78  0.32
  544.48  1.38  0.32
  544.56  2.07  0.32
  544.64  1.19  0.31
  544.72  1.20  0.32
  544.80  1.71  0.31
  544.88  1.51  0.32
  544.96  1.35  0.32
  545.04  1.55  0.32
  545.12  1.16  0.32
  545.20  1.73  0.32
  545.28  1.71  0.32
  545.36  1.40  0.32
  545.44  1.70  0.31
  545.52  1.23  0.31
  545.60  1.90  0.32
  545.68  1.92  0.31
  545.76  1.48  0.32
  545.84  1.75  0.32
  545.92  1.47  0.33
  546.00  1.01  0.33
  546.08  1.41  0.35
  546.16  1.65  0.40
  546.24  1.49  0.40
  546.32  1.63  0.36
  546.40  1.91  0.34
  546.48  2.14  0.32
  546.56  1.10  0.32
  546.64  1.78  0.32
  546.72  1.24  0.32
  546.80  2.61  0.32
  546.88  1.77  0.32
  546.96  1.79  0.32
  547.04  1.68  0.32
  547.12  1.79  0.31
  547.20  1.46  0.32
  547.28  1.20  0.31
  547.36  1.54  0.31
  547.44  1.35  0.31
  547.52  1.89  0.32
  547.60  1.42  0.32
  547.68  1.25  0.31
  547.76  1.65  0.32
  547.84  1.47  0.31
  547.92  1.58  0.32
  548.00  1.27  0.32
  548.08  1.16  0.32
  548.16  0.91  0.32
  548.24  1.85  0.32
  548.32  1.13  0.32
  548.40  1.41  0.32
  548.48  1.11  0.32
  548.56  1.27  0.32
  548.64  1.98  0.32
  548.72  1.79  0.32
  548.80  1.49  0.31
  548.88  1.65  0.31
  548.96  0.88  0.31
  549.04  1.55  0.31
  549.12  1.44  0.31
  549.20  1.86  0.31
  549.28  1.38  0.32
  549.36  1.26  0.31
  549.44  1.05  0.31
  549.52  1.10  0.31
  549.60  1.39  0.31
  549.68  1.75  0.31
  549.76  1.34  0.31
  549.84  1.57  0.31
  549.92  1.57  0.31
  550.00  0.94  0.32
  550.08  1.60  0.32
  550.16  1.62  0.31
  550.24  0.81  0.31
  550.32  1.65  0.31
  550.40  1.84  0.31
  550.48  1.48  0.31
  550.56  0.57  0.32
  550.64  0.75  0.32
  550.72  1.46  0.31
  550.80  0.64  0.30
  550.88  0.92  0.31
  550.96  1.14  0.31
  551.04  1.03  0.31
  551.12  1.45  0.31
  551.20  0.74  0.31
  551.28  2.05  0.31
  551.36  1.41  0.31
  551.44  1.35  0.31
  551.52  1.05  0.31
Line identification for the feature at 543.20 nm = C III] 1909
